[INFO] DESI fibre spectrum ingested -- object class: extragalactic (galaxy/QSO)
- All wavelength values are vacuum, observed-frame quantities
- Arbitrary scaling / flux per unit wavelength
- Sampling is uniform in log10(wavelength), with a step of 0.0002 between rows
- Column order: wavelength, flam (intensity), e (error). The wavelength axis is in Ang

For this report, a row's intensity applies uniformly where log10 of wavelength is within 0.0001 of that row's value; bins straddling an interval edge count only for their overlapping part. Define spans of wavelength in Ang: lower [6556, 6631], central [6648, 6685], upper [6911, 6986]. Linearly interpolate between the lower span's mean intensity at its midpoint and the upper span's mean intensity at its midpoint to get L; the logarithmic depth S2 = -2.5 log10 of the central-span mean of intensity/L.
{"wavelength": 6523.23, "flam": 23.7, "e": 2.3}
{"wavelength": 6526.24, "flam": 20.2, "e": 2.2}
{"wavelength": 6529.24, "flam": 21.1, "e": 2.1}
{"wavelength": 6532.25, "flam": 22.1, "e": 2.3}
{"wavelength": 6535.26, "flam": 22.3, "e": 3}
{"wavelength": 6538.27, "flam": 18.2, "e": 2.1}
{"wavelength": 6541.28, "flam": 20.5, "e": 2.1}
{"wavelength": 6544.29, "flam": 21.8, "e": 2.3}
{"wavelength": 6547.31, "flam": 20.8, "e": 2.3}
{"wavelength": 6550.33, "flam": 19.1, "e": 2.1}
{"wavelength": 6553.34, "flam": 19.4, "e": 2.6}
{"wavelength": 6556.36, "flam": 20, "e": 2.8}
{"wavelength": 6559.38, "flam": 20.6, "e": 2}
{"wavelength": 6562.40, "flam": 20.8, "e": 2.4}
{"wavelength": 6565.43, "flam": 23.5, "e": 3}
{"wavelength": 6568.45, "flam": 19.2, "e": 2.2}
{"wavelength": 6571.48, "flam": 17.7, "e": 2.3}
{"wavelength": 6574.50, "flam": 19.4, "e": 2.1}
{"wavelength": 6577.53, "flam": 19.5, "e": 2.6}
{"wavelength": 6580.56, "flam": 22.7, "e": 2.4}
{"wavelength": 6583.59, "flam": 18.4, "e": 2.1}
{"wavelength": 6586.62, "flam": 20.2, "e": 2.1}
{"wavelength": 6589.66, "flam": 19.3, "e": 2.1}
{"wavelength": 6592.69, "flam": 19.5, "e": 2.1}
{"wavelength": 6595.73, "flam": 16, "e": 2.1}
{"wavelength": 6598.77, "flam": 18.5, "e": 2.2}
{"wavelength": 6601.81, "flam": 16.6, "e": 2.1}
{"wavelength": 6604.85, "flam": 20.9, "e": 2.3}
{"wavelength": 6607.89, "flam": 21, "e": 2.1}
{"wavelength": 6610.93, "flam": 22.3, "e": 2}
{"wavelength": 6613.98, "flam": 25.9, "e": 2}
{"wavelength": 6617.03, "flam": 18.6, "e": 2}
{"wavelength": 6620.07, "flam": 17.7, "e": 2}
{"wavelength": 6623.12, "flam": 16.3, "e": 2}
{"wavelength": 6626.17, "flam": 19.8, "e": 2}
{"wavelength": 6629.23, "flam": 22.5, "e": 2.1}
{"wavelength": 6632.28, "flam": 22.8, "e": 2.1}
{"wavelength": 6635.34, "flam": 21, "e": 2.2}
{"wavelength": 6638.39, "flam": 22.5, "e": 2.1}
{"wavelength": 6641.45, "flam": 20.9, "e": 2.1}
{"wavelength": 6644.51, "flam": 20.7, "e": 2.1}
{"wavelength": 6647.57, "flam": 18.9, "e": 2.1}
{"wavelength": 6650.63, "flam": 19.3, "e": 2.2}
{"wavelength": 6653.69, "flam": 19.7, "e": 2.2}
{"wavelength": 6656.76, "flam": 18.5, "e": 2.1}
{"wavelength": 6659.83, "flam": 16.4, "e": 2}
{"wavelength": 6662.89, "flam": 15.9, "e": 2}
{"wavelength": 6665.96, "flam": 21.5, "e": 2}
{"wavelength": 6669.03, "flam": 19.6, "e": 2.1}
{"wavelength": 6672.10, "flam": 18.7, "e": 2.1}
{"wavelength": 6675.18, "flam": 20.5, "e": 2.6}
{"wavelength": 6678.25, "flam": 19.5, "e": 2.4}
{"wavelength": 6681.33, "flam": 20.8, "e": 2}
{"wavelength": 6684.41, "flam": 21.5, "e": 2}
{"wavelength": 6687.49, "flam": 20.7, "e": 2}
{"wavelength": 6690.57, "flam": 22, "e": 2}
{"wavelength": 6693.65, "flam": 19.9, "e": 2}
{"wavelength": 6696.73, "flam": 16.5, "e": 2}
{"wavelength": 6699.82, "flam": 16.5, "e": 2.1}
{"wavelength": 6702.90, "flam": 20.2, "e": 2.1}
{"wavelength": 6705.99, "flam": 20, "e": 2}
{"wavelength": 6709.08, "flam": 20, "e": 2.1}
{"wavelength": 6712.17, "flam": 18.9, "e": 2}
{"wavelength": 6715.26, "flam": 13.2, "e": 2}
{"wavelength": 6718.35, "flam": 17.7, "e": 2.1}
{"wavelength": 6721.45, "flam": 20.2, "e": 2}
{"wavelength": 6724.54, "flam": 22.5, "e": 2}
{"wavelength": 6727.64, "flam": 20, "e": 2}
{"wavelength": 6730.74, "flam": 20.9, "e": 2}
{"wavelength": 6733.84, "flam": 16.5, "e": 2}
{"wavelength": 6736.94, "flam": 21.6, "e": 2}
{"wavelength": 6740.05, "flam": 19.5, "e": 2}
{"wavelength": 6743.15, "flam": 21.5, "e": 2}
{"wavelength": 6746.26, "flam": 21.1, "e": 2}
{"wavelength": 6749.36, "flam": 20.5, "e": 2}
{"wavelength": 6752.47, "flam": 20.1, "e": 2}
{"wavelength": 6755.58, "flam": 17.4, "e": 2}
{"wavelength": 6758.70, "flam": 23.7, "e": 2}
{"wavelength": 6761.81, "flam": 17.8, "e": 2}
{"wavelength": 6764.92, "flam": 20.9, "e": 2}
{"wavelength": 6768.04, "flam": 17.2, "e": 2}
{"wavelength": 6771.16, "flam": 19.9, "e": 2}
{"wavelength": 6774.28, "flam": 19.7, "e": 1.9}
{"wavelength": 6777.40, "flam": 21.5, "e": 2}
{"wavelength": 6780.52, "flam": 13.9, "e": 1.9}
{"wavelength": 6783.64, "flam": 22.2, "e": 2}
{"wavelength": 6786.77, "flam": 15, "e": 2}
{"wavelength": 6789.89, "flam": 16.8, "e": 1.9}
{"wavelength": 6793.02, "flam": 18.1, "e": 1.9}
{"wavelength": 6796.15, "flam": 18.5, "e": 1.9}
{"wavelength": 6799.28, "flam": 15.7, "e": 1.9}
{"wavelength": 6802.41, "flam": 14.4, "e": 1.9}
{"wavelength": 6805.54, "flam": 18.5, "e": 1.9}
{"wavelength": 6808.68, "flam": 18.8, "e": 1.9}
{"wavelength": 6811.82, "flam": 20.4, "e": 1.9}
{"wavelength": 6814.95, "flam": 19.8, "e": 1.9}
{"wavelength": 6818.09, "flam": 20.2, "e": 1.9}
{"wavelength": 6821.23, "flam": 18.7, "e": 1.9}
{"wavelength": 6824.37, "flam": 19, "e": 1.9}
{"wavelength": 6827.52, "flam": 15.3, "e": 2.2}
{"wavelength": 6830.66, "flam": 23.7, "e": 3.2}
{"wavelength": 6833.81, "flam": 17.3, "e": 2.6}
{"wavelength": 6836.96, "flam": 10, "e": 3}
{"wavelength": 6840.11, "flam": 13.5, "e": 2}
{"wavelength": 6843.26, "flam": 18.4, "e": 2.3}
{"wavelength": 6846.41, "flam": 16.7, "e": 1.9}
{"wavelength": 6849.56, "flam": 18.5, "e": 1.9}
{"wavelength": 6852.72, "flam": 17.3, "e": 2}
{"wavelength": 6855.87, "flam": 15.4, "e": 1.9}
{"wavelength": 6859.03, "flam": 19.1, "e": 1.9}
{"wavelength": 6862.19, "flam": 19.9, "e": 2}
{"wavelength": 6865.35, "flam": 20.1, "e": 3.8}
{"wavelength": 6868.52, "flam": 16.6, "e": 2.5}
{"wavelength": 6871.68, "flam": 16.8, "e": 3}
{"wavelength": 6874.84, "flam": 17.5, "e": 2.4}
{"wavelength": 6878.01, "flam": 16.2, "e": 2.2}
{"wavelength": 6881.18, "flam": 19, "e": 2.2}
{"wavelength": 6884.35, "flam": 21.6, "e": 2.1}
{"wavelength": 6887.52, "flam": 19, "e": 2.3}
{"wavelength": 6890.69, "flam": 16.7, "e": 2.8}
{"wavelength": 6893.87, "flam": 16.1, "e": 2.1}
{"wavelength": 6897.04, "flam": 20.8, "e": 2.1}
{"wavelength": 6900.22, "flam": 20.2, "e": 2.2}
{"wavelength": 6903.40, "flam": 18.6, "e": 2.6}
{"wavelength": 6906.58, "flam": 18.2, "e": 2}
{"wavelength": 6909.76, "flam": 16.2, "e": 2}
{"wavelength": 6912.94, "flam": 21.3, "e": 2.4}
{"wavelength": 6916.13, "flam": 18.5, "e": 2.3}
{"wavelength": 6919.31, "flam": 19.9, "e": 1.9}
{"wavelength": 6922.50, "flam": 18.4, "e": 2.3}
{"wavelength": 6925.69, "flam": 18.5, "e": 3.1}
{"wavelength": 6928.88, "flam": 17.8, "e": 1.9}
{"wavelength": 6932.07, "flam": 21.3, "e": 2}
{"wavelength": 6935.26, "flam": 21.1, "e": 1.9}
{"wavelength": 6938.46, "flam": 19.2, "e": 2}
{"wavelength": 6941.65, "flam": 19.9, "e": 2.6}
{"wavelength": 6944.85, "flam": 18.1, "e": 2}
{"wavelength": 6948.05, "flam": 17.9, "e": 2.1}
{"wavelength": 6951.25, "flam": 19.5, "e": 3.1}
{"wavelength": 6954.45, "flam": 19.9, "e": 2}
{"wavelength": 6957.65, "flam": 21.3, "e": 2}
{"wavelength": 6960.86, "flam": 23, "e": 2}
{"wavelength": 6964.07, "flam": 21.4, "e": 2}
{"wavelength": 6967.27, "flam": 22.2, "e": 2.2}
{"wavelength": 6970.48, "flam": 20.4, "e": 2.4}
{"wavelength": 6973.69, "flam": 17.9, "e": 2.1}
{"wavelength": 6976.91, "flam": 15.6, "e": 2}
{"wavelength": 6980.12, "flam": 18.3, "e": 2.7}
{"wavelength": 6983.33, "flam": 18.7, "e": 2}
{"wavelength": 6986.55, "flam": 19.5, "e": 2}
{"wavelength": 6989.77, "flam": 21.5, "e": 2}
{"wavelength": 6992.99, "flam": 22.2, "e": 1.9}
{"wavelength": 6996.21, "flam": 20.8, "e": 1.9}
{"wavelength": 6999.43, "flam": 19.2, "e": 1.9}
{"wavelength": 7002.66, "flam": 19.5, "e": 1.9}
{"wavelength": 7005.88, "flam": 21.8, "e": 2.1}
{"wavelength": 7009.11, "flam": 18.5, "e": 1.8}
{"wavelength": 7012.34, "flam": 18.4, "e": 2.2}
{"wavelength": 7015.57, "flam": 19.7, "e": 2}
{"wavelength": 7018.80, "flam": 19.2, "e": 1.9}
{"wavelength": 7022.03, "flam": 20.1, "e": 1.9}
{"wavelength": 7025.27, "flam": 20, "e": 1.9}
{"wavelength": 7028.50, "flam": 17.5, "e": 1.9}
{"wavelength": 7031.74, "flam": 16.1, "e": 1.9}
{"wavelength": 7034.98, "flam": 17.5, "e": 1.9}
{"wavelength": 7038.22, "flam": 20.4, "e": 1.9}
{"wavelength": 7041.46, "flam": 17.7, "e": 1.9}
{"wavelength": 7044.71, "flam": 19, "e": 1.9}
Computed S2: 0.03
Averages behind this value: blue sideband 19.9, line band 19.3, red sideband 19.6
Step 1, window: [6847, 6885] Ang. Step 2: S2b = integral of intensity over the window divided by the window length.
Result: 18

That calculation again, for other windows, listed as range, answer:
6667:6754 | 19.7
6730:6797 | 19.3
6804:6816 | 19.4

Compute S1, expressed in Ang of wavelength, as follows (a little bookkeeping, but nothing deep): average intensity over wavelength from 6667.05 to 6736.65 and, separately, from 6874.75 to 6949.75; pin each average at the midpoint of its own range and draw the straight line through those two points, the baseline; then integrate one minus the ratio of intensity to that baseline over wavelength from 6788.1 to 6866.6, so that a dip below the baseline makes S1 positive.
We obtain 5.53 Ang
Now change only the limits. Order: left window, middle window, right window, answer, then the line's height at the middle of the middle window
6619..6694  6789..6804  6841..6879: 1.36 Ang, 18.4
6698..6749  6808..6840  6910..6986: 2.25 Ang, 19.5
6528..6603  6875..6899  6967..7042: 1.19 Ang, 19.4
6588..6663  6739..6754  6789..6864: -1.69 Ang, 18.5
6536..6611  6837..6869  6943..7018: 4.16 Ang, 19.8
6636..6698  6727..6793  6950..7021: 1.40 Ang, 19.8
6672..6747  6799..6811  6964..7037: 1.43 Ang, 19.5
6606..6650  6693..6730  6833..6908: 1.61 Ang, 19.7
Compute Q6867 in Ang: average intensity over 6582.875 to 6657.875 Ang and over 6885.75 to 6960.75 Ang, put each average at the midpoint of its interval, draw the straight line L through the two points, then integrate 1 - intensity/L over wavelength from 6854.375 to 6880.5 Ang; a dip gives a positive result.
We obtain 2.09 Ang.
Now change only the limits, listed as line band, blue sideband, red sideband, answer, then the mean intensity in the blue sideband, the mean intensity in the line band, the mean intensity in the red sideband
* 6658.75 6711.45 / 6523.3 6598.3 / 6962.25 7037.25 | 1.3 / 20.1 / 19.4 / 19.4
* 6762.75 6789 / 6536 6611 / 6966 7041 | 1.2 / 19.8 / 18.7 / 19.3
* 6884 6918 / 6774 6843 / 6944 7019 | 0.2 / 17.7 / 18.7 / 19.8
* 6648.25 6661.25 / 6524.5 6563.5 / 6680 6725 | 0.8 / 20.5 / 18.5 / 19.3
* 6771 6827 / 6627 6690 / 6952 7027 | 4.9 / 20.1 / 18.3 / 20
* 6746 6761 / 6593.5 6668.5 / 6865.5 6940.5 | -0.8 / 19.8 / 20.4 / 18.7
